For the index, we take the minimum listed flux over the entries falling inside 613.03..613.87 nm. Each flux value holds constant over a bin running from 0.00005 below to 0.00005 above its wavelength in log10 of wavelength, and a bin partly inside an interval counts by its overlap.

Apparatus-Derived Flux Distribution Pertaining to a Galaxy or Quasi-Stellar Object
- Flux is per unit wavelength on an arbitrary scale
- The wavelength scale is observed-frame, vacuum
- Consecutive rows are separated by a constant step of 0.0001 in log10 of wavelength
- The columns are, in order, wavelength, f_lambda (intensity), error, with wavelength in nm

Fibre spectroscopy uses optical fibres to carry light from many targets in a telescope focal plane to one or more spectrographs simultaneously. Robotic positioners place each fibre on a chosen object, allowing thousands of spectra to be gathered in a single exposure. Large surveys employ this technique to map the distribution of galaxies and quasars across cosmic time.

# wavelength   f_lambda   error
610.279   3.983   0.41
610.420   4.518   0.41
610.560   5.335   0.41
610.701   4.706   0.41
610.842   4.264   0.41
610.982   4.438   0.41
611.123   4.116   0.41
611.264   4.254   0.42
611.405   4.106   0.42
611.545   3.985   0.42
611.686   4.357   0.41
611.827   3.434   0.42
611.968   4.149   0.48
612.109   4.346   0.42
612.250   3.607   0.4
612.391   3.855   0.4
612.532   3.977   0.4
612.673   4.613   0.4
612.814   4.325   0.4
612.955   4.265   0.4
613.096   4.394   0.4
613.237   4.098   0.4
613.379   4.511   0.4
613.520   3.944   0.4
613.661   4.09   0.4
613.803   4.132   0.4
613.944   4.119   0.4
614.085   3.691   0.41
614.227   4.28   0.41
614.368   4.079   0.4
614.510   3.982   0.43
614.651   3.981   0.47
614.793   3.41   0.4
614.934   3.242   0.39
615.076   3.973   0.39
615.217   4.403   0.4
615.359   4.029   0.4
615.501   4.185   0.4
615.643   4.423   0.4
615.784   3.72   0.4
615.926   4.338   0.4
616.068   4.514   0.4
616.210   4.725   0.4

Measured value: 3.944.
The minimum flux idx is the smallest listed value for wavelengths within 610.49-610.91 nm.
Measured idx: 4.264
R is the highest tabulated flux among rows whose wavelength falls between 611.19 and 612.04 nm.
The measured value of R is 4.357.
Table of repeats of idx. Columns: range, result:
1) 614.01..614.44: 3.691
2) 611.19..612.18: 3.434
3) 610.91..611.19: 4.116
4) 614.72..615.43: 3.242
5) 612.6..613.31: 4.098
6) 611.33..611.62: 3.985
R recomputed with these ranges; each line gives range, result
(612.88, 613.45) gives 4.511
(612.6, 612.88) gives 4.613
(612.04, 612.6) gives 4.346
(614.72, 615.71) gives 4.423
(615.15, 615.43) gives 4.403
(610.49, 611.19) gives 5.335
